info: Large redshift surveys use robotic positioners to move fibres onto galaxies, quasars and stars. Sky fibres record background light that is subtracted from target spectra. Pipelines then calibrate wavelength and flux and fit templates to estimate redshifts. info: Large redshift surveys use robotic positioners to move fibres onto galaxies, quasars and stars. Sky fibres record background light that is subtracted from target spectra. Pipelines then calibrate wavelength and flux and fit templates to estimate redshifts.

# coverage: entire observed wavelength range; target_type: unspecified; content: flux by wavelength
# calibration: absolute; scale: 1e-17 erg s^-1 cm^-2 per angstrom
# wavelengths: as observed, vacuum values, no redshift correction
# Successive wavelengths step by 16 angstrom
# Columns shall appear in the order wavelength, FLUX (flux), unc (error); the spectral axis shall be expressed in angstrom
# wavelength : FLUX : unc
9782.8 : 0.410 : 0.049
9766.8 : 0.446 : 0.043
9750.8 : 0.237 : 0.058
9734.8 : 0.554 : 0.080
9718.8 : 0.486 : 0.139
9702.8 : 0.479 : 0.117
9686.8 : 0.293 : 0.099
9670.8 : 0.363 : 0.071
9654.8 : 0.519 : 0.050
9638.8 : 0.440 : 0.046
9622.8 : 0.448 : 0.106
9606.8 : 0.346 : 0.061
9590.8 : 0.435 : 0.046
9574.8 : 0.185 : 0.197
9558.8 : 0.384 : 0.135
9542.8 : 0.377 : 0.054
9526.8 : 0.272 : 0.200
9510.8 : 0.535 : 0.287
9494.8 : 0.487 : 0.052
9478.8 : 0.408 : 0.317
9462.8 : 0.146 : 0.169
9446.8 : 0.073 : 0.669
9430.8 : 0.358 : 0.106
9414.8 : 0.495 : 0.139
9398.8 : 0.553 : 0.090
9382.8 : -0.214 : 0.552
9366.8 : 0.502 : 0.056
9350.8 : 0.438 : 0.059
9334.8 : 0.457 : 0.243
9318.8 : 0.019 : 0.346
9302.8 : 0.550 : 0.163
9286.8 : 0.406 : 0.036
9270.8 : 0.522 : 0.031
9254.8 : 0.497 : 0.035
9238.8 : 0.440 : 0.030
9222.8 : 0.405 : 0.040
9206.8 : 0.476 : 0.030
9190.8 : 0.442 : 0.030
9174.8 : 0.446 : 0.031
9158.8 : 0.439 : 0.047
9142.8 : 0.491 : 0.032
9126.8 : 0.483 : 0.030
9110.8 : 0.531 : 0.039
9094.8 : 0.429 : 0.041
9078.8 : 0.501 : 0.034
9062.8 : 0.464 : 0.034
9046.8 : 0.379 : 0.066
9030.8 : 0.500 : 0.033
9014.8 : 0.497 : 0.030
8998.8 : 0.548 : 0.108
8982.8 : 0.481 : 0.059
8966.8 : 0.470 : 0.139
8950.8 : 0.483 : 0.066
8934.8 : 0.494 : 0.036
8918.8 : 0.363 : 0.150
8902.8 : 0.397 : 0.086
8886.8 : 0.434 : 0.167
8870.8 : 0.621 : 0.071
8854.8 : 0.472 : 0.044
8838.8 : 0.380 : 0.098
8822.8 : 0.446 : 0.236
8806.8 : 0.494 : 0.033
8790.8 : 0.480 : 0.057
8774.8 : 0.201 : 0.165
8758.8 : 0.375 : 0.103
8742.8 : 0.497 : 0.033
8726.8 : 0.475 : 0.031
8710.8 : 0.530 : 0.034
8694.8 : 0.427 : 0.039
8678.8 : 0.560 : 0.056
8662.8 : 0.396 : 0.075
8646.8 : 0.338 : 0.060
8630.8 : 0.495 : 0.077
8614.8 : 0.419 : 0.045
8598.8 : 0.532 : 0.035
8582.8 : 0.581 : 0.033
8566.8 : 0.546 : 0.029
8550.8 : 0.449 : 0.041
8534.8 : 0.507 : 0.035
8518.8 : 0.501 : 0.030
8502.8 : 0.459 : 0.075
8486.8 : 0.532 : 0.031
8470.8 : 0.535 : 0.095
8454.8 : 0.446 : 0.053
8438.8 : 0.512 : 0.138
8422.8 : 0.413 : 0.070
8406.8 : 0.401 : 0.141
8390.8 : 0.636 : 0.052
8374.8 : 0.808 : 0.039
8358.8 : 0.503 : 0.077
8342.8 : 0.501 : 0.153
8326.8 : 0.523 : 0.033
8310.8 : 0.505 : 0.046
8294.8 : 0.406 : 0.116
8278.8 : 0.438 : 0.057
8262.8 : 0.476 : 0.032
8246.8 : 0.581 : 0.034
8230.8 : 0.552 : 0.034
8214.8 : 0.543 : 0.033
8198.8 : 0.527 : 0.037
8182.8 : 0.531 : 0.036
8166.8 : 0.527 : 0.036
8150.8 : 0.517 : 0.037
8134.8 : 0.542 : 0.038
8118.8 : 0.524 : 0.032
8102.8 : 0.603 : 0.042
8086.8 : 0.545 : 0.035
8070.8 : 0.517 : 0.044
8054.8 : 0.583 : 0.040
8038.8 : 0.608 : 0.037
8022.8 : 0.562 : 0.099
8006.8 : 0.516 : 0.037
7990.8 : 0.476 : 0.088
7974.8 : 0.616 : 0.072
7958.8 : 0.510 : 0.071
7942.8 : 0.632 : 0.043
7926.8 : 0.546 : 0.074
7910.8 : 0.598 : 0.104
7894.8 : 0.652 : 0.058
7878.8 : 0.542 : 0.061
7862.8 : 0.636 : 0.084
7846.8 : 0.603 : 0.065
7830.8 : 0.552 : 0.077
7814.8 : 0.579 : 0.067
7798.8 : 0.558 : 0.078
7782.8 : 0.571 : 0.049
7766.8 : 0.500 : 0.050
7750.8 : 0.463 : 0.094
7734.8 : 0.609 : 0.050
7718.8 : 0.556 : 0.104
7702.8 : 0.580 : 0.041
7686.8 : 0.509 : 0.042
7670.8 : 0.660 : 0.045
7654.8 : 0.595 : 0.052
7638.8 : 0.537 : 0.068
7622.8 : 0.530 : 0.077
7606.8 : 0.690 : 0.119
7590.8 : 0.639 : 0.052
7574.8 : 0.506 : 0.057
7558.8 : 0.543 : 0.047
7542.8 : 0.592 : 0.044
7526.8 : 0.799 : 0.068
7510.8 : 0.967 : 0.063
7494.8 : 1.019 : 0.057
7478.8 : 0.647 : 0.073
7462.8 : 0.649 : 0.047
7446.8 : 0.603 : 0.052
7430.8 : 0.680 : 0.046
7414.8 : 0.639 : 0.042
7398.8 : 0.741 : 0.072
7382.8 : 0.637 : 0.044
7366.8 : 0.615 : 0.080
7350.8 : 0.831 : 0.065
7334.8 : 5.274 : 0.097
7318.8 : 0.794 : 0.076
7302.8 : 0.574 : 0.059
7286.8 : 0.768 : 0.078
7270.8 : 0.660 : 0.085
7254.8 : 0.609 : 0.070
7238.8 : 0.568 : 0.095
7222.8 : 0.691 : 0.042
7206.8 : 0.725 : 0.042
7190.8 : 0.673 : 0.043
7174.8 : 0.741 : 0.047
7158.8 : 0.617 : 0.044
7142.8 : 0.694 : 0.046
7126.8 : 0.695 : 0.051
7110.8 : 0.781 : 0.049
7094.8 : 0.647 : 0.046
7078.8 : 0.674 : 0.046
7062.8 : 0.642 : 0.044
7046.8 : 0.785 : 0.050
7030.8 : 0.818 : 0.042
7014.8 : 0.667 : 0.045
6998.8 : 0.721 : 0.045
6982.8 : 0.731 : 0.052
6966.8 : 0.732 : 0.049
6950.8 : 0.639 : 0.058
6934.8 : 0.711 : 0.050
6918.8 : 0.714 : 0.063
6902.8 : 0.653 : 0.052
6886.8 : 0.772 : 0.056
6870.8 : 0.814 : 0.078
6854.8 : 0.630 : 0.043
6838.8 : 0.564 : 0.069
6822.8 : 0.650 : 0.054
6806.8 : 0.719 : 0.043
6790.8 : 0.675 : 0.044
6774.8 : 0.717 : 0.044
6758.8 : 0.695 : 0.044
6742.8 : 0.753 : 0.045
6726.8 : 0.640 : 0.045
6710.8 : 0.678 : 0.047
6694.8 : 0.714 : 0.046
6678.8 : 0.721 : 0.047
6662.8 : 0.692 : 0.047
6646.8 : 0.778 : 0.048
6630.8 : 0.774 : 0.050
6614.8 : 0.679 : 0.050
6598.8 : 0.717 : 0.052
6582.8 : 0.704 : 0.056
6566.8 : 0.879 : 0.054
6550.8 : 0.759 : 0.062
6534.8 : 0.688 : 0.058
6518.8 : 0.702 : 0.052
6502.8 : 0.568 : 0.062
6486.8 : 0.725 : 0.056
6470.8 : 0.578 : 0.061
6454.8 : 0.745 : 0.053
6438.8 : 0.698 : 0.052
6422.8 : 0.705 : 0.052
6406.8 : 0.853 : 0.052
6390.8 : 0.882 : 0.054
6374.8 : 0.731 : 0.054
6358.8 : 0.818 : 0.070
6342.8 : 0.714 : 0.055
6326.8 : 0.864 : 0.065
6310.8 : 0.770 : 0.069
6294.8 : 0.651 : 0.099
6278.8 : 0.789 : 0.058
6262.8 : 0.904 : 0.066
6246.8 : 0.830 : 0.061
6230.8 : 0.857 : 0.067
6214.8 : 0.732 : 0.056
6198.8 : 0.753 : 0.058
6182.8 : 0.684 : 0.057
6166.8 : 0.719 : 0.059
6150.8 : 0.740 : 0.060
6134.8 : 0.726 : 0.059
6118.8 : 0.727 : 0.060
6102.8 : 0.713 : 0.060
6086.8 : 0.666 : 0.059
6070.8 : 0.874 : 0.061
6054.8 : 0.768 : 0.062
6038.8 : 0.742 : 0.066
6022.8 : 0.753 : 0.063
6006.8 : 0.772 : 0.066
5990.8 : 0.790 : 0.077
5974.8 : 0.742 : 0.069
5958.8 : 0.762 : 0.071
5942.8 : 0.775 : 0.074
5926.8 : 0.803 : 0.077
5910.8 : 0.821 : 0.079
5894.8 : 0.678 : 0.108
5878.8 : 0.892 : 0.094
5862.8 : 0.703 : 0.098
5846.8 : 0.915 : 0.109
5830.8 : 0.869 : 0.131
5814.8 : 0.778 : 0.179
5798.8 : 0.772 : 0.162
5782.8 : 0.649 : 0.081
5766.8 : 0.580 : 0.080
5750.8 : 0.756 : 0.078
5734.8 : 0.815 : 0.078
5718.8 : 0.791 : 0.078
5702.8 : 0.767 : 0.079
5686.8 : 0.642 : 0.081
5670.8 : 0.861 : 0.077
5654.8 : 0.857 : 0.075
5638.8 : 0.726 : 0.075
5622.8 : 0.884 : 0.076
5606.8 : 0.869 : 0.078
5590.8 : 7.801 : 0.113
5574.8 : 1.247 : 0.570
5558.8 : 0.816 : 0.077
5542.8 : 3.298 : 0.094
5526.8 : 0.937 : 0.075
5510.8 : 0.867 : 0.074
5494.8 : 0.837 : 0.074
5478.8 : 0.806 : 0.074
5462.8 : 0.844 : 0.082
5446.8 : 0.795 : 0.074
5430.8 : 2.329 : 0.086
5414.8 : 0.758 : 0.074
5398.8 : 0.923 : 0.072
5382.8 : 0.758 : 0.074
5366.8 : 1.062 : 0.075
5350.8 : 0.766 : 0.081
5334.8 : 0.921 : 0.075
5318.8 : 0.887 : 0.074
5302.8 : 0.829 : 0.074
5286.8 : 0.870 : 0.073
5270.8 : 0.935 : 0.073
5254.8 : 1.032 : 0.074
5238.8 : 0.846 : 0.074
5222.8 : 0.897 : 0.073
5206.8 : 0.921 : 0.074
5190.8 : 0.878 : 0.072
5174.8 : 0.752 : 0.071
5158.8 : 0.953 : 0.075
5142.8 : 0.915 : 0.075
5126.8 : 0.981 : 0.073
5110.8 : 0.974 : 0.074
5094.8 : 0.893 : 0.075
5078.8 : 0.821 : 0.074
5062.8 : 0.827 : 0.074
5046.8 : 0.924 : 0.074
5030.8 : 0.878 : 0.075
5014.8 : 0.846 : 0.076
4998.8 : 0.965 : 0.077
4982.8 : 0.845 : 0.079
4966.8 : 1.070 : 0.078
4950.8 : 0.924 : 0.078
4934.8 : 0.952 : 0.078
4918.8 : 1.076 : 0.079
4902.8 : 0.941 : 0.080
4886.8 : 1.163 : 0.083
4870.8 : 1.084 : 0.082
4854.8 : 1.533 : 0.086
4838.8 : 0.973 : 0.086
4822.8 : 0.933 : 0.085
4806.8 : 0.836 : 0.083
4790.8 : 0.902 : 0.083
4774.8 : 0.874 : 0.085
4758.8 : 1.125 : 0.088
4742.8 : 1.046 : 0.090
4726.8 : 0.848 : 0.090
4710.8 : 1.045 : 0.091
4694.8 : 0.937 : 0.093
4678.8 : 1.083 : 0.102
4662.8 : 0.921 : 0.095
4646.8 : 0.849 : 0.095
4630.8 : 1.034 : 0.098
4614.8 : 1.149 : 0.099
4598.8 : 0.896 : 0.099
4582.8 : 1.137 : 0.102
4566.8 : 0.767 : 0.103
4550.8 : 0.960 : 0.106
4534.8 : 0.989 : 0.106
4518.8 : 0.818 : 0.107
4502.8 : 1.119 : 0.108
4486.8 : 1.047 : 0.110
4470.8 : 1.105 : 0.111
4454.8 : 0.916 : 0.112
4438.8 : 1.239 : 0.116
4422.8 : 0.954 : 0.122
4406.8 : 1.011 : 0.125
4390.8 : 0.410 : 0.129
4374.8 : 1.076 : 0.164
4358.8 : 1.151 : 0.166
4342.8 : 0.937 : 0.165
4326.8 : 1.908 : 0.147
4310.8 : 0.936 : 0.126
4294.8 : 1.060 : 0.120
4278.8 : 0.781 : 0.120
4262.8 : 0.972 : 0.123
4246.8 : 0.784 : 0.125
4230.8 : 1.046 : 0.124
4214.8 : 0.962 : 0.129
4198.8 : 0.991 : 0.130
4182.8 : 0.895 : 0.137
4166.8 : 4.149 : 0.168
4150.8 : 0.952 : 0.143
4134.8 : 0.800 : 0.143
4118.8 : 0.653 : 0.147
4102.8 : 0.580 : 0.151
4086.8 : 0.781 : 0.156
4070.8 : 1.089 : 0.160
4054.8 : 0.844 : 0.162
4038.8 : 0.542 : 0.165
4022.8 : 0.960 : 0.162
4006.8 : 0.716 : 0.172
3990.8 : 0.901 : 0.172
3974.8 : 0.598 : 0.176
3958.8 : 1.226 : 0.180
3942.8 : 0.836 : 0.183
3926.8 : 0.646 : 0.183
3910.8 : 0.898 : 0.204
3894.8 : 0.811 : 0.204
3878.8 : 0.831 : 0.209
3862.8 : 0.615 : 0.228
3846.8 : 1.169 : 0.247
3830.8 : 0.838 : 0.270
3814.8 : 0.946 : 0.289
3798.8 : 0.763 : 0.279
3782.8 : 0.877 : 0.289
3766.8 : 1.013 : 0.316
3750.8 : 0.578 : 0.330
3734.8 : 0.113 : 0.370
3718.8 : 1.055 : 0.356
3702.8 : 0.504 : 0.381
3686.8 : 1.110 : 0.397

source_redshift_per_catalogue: 0.12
